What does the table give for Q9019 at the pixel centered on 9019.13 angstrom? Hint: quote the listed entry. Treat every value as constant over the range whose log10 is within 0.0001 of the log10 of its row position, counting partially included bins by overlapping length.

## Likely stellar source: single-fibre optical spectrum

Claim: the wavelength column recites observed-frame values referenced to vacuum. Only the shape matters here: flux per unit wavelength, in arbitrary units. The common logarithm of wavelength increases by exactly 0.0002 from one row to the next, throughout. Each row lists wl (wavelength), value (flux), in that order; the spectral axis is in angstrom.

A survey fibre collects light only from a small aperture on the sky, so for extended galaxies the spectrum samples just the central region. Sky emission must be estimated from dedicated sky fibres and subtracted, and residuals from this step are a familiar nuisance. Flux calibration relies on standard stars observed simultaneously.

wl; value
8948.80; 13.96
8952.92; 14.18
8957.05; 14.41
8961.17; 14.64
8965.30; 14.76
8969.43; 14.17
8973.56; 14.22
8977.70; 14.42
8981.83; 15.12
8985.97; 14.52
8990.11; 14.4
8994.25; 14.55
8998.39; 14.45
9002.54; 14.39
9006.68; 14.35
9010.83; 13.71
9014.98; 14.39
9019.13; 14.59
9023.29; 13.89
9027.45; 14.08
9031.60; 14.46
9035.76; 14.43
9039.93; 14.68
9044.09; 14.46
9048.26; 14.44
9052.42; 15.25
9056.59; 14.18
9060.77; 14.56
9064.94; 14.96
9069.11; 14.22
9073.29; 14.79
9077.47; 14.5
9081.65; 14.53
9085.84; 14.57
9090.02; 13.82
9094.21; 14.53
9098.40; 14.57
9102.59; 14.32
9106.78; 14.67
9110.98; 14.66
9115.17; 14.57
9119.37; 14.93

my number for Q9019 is 14.59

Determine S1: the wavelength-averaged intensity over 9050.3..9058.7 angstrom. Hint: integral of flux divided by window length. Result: 14.7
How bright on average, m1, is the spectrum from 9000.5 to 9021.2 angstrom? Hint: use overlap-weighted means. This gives 14.3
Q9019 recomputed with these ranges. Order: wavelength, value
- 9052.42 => 15.25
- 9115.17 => 14.57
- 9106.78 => 14.67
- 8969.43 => 14.17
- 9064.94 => 14.96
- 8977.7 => 14.42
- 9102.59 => 14.32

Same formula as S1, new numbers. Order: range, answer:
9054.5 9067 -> 14.6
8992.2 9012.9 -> 14.3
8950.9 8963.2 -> 14.4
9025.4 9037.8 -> 14.3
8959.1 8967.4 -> 14.7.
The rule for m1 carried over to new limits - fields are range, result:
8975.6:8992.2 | 14.6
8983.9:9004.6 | 14.5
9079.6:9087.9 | 14.5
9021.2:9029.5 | 14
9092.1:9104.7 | 14.5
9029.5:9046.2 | 14.5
